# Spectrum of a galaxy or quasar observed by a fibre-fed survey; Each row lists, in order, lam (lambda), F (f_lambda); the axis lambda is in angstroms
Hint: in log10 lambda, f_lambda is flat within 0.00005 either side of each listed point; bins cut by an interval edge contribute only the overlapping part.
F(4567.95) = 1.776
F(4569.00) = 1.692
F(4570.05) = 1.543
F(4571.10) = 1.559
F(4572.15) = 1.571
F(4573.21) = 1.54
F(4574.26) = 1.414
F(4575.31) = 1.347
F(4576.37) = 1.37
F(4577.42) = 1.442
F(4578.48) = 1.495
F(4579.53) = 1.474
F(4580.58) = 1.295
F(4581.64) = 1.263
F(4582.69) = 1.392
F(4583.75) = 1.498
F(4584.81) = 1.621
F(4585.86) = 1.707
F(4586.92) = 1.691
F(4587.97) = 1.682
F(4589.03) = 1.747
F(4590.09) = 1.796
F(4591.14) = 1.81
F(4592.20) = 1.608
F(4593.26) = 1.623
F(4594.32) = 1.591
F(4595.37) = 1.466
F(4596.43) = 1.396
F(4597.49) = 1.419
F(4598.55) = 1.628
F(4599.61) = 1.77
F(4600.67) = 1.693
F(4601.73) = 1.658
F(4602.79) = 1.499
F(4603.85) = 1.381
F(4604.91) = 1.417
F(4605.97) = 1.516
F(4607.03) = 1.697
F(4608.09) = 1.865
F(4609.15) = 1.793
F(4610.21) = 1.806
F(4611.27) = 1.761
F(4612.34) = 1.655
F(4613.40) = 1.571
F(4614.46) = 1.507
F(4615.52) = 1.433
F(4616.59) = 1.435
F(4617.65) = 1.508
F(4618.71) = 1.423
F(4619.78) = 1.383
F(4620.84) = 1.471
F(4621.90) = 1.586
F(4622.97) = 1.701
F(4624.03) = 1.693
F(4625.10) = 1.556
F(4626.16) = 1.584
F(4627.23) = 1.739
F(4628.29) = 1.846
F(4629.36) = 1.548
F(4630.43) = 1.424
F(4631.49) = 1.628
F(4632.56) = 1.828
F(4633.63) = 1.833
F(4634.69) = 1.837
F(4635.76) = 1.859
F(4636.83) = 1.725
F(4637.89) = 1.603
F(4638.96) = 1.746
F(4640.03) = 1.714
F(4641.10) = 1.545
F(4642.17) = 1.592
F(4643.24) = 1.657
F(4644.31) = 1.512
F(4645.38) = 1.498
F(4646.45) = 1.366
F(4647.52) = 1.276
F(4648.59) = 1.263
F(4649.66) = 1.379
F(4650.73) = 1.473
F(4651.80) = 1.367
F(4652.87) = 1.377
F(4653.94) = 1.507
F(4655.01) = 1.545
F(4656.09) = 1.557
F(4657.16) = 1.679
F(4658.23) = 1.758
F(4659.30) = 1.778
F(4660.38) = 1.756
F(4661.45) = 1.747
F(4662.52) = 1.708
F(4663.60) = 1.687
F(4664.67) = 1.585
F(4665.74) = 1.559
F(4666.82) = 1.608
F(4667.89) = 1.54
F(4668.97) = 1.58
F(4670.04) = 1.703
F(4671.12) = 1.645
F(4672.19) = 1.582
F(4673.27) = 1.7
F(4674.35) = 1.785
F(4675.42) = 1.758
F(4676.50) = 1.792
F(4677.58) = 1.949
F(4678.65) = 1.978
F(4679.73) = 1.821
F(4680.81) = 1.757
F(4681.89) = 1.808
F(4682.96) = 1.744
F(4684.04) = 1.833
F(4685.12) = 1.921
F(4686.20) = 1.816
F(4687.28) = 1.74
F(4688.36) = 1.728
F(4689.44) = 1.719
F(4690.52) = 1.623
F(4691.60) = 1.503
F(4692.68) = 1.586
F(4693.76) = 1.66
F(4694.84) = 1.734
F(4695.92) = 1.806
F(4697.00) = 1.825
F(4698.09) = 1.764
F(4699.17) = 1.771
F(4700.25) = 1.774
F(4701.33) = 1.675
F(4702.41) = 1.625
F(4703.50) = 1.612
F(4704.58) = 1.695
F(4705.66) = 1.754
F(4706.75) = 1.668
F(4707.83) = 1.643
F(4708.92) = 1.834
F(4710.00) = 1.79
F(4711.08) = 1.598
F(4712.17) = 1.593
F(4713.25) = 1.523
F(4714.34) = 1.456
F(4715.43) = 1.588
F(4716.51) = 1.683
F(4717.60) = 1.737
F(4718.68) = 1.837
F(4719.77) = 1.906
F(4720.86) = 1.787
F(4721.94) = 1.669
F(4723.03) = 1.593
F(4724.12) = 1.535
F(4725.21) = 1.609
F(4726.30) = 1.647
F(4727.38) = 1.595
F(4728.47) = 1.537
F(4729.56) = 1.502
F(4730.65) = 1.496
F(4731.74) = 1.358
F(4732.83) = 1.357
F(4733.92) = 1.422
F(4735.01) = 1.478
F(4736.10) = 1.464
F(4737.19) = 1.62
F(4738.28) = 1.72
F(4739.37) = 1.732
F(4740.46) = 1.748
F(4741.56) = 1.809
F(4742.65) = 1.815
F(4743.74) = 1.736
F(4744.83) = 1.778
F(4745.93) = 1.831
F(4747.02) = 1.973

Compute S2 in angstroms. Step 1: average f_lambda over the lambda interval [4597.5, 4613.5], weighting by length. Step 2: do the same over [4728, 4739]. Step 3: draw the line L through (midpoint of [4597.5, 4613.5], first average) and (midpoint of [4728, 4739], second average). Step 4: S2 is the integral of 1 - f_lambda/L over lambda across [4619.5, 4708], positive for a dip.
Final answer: -4.8 angstroms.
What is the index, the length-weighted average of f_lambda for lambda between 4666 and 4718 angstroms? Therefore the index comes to 1.71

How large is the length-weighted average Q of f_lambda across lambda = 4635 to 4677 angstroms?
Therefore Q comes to 1.6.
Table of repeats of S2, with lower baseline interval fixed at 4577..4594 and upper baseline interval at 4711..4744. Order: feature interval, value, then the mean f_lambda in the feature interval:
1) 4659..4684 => -1.92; 1.72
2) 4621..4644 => -1.25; 1.67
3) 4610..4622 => 0.34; 1.54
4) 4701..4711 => -0.53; 1.7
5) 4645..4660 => 0.97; 1.49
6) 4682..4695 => -0.93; 1.72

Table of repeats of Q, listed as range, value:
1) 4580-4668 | 1.59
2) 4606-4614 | 1.72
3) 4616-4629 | 1.58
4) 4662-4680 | 1.7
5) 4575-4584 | 1.39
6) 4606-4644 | 1.64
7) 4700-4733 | 1.64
